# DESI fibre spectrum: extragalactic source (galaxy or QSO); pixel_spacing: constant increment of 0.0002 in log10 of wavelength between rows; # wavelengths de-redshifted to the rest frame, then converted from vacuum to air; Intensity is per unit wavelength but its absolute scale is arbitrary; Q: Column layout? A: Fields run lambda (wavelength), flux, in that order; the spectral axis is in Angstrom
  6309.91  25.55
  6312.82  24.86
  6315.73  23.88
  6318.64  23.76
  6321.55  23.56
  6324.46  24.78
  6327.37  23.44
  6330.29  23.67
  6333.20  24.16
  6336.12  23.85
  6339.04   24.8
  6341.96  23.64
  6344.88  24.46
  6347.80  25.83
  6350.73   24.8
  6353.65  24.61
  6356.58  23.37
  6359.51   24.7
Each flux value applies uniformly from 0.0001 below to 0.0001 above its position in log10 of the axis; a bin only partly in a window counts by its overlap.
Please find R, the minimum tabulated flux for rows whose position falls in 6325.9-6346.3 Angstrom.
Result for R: 23.44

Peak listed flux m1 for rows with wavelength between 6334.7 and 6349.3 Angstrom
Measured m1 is 25.83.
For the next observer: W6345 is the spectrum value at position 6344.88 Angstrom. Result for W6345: 24.46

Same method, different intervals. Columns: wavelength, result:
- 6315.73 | 23.88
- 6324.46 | 24.78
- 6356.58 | 23.37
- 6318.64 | 23.76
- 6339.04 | 24.8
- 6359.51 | 24.7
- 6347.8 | 25.83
